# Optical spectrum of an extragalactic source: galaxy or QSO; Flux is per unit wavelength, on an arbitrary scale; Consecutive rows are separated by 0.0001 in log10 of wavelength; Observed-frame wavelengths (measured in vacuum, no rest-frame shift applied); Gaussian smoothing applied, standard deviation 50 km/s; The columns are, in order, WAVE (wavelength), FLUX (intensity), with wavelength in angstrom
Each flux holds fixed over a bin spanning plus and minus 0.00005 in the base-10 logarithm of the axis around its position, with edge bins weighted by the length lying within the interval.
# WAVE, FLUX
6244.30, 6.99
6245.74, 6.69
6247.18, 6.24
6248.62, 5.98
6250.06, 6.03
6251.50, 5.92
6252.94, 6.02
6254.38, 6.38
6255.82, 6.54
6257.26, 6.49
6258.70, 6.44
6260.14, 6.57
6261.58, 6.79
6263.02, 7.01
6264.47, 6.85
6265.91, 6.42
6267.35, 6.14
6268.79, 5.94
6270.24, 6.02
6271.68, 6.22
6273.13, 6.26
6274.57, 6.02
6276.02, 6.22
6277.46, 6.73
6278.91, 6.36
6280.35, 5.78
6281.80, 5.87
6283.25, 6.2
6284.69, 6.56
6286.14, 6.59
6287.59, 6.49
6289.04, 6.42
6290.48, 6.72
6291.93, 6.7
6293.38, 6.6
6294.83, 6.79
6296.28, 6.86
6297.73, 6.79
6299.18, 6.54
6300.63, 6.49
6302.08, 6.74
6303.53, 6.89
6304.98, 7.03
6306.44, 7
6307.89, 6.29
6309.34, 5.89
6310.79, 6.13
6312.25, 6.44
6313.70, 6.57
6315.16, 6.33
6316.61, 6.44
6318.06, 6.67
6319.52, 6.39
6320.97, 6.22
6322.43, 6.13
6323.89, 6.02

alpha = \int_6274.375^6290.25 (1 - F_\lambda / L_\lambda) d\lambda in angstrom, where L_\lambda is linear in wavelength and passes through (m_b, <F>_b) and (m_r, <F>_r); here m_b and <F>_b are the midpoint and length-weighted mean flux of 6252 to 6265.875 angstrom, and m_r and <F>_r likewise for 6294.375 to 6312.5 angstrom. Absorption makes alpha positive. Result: 0.6 angstrom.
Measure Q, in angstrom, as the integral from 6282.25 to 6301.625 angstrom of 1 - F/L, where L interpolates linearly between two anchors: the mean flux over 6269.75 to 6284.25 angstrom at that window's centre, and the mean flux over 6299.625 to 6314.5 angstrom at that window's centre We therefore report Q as -0.7 angstrom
